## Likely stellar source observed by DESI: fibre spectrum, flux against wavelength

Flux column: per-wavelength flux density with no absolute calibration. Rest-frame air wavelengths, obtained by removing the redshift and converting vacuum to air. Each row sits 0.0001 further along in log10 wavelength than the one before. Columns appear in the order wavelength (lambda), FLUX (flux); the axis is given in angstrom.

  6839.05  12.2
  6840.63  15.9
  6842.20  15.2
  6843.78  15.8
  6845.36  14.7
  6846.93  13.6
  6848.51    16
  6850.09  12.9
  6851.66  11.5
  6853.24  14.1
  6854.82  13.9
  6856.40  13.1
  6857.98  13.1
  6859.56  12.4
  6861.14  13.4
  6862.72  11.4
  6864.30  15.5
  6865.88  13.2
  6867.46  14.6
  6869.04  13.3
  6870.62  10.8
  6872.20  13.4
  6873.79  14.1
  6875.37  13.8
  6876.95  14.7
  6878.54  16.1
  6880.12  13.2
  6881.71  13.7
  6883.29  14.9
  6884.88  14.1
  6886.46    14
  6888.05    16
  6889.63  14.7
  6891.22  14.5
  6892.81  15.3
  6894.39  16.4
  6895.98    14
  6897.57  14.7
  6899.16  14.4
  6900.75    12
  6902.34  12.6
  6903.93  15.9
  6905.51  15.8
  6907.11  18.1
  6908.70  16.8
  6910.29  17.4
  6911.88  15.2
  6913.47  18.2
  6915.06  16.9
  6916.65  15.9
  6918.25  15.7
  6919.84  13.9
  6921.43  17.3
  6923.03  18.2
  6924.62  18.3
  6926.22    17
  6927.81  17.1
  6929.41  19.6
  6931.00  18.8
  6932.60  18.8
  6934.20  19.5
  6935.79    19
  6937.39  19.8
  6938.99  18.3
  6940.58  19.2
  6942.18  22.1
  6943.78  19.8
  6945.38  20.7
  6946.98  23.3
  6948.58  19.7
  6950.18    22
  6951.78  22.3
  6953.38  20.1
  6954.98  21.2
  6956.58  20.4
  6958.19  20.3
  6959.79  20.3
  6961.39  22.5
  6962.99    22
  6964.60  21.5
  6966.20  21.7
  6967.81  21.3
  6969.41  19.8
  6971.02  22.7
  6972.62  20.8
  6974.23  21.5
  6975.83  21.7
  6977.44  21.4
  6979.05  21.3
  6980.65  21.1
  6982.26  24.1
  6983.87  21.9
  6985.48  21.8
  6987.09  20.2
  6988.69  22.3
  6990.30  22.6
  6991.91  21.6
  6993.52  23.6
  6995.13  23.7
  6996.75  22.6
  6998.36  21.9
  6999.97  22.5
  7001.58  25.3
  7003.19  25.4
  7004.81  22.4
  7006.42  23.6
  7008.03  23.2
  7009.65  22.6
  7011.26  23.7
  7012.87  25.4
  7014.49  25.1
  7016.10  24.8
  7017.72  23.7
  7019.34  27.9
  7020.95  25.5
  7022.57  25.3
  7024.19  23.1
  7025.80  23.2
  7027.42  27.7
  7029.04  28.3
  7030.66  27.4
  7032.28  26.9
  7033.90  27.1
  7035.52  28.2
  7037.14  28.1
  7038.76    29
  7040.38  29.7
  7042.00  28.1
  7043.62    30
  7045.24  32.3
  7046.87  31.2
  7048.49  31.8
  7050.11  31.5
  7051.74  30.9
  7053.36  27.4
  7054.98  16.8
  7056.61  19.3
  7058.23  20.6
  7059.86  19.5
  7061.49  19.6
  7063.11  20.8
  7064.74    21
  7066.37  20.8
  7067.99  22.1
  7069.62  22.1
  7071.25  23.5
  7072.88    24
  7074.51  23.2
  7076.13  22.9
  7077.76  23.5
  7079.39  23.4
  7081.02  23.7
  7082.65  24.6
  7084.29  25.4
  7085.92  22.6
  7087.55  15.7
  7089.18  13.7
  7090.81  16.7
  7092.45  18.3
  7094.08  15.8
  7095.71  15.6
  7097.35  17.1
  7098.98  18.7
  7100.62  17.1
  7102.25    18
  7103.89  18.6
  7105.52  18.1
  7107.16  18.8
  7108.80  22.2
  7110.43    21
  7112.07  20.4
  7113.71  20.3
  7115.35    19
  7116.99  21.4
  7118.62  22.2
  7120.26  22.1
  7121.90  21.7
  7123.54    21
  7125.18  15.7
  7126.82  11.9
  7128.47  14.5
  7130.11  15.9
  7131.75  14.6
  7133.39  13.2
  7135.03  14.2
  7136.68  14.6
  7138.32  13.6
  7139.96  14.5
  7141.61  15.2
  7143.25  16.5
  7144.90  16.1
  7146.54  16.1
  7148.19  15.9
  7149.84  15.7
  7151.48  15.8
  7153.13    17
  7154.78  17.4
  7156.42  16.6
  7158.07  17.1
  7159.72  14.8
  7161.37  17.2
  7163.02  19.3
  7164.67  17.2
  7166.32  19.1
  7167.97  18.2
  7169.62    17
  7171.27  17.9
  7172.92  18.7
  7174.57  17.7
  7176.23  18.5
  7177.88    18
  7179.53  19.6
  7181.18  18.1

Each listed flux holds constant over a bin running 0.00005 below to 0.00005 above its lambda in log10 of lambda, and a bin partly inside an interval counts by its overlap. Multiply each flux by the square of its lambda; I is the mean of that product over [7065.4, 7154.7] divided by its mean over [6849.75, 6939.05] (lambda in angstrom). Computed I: 1.3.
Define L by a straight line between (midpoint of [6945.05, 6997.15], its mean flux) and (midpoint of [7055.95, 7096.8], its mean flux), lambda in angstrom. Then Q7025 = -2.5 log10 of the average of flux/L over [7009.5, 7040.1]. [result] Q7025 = -0.23 mag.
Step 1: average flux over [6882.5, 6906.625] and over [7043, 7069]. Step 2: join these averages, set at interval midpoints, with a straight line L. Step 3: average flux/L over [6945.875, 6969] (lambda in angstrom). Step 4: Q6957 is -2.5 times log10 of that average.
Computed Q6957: -0.150 mag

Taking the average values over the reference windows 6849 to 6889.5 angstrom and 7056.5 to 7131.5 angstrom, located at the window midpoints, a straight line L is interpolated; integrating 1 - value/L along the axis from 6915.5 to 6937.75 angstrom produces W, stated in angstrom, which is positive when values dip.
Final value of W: -3.6 angstrom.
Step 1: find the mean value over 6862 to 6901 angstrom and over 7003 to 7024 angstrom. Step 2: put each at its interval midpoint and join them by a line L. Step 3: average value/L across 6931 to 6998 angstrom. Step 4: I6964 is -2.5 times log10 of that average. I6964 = -0.033 mag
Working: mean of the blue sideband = 14.1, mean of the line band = 21.2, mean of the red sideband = 24.4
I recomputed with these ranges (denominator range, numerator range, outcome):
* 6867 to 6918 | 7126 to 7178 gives 1.18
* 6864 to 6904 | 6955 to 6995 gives 1.57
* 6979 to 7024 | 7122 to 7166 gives 0.71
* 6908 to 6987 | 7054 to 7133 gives 1.03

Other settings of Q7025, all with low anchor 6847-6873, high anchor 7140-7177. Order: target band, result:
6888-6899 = -0.097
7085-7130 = -0.130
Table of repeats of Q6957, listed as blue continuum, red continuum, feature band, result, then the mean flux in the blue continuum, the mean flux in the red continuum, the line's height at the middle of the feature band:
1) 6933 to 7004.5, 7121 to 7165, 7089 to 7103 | 0.04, 21.5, 16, 17.5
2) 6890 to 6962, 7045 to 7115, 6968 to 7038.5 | -0.20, 18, 21.5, 19.7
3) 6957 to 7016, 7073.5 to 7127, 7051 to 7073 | -0.06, 22.4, 19.8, 20.7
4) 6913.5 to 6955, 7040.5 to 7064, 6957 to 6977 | -0.02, 19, 25.8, 20.9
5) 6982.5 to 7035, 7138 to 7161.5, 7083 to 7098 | 0.08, 24.2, 16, 19.4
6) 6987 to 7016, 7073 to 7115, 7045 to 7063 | -0.17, 23.3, 19.9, 21.4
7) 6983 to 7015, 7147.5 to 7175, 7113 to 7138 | 0.07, 23.1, 17.2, 18.5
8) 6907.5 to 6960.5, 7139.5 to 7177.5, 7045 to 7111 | -0.22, 18.9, 17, 17.7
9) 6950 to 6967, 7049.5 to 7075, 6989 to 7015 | -0.08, 21.3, 22.6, 21.8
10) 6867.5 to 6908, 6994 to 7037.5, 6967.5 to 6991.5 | 0.02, 14.4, 24.9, 22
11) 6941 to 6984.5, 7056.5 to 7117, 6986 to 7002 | -0.07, 21.4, 20.2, 21.1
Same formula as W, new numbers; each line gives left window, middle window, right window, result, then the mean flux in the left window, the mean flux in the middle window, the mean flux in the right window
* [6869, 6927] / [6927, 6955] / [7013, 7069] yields -2.5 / 15.2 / 20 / 25.7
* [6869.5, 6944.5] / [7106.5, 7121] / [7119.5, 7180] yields -3.6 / 16.2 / 20.8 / 16.7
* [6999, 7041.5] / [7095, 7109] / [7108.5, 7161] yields 1.0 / 25.6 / 18.1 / 17.1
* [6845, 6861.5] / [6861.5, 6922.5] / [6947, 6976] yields 5.4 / 13.5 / 14.8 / 21.3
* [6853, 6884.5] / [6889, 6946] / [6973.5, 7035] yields 1.1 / 13.6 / 17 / 23.8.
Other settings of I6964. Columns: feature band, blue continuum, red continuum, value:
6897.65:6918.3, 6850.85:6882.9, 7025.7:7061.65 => 0.060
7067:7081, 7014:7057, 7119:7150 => -0.014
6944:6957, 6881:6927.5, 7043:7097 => -0.203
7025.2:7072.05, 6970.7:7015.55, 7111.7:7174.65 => -0.235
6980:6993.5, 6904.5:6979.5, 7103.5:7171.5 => -0.163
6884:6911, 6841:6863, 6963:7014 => 0.106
